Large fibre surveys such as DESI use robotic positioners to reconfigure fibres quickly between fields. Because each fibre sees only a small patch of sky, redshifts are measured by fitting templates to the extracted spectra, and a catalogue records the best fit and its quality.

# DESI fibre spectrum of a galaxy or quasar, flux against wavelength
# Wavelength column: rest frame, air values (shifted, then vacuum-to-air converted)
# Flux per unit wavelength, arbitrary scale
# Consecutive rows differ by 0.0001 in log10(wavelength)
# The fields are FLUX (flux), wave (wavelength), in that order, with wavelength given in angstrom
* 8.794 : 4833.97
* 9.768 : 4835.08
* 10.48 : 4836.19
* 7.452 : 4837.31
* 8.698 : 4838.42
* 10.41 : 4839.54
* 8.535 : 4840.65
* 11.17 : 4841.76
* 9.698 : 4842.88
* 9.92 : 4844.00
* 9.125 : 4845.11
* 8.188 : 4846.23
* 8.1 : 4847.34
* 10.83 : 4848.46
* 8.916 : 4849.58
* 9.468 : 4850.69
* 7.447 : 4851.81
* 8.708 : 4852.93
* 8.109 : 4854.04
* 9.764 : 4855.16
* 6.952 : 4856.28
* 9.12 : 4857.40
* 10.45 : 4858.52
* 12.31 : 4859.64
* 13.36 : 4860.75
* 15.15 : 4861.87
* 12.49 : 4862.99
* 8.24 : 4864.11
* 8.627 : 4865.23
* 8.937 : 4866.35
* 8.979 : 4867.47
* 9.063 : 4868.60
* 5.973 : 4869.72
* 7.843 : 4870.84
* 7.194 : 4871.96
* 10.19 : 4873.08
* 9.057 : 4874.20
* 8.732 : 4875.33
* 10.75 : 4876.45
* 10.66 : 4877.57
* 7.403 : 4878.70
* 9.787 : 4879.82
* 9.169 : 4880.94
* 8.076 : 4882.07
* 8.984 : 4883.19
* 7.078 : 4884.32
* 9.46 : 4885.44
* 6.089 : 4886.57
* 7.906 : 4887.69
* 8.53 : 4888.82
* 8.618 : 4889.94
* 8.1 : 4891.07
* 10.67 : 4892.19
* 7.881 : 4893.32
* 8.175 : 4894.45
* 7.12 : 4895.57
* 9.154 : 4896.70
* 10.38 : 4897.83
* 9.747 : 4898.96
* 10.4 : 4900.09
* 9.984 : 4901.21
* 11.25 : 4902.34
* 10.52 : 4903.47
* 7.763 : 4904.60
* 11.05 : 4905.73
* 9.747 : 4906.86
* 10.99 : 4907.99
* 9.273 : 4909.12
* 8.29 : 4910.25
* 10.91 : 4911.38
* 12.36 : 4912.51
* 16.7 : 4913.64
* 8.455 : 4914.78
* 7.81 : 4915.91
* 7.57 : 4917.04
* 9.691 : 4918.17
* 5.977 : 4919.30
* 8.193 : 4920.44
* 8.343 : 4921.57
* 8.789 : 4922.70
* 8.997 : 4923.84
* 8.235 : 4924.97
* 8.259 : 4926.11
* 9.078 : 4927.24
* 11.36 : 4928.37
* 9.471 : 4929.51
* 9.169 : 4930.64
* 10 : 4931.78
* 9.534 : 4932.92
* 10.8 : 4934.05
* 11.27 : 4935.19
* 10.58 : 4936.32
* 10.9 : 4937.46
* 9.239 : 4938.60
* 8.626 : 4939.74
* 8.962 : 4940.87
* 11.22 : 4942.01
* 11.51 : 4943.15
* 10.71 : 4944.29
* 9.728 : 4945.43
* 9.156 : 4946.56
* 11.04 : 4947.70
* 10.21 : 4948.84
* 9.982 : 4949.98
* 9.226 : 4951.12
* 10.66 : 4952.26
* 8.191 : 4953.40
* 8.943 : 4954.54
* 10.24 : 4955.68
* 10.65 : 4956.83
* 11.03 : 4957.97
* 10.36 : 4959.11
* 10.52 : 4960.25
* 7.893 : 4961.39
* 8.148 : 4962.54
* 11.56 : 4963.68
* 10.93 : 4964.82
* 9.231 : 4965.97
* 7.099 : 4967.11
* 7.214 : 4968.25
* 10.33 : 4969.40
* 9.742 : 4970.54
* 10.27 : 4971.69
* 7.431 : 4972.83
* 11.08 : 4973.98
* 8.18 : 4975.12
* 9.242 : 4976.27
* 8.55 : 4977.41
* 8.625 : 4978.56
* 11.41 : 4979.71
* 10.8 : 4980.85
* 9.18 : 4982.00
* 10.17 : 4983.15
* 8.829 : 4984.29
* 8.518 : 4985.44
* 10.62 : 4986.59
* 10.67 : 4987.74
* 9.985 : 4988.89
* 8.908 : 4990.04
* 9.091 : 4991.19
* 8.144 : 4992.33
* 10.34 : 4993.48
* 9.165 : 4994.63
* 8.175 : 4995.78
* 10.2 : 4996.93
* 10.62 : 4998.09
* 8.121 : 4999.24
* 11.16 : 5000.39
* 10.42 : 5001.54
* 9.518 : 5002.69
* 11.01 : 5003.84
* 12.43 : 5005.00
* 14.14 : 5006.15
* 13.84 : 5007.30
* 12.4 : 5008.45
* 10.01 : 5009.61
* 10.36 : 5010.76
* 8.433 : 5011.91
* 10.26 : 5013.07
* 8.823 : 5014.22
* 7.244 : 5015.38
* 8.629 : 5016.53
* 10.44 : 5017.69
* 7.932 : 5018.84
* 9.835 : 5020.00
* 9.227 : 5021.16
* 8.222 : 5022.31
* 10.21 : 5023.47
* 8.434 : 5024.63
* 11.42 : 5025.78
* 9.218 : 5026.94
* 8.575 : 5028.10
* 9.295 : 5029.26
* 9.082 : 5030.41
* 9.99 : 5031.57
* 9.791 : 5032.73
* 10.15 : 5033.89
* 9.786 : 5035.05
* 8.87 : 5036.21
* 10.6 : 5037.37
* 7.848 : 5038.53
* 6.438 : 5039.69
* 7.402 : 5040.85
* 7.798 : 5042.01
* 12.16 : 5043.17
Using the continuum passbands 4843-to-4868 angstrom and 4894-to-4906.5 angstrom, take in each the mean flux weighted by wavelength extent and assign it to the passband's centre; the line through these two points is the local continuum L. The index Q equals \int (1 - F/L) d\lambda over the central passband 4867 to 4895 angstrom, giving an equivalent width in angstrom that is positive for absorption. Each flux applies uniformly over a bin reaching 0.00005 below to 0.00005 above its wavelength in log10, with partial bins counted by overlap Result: 3.1 angstrom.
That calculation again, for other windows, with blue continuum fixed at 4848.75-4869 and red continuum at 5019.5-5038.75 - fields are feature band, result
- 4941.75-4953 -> -0.8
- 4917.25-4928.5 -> 1.3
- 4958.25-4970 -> 0.3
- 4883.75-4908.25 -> 1.6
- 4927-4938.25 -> -0.7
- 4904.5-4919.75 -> -0.2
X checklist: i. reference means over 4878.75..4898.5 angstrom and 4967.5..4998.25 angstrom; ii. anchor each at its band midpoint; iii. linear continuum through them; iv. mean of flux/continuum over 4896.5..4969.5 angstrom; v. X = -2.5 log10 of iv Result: -0.09 mag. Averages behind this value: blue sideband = 8.52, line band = 9.75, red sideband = 9.43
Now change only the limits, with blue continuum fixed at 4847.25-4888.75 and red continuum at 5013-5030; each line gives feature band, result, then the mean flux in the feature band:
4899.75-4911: -0.087 mag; 9.94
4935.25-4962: -0.095 mag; 10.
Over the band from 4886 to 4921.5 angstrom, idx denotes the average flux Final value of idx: 9.32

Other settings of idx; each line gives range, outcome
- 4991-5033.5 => 9.85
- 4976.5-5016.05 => 10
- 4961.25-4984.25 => 9.37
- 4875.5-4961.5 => 9.53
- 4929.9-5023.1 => 9.82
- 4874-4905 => 8.99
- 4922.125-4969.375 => 9.73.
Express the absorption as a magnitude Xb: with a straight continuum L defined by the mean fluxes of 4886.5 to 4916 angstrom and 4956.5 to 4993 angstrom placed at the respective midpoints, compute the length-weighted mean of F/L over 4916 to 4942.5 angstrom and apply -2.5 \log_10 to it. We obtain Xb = 0.03 mag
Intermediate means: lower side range 9.64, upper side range 9.51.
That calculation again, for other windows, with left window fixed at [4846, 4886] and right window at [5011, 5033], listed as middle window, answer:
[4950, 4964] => -0.06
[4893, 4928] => -0.02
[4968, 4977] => 0.00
